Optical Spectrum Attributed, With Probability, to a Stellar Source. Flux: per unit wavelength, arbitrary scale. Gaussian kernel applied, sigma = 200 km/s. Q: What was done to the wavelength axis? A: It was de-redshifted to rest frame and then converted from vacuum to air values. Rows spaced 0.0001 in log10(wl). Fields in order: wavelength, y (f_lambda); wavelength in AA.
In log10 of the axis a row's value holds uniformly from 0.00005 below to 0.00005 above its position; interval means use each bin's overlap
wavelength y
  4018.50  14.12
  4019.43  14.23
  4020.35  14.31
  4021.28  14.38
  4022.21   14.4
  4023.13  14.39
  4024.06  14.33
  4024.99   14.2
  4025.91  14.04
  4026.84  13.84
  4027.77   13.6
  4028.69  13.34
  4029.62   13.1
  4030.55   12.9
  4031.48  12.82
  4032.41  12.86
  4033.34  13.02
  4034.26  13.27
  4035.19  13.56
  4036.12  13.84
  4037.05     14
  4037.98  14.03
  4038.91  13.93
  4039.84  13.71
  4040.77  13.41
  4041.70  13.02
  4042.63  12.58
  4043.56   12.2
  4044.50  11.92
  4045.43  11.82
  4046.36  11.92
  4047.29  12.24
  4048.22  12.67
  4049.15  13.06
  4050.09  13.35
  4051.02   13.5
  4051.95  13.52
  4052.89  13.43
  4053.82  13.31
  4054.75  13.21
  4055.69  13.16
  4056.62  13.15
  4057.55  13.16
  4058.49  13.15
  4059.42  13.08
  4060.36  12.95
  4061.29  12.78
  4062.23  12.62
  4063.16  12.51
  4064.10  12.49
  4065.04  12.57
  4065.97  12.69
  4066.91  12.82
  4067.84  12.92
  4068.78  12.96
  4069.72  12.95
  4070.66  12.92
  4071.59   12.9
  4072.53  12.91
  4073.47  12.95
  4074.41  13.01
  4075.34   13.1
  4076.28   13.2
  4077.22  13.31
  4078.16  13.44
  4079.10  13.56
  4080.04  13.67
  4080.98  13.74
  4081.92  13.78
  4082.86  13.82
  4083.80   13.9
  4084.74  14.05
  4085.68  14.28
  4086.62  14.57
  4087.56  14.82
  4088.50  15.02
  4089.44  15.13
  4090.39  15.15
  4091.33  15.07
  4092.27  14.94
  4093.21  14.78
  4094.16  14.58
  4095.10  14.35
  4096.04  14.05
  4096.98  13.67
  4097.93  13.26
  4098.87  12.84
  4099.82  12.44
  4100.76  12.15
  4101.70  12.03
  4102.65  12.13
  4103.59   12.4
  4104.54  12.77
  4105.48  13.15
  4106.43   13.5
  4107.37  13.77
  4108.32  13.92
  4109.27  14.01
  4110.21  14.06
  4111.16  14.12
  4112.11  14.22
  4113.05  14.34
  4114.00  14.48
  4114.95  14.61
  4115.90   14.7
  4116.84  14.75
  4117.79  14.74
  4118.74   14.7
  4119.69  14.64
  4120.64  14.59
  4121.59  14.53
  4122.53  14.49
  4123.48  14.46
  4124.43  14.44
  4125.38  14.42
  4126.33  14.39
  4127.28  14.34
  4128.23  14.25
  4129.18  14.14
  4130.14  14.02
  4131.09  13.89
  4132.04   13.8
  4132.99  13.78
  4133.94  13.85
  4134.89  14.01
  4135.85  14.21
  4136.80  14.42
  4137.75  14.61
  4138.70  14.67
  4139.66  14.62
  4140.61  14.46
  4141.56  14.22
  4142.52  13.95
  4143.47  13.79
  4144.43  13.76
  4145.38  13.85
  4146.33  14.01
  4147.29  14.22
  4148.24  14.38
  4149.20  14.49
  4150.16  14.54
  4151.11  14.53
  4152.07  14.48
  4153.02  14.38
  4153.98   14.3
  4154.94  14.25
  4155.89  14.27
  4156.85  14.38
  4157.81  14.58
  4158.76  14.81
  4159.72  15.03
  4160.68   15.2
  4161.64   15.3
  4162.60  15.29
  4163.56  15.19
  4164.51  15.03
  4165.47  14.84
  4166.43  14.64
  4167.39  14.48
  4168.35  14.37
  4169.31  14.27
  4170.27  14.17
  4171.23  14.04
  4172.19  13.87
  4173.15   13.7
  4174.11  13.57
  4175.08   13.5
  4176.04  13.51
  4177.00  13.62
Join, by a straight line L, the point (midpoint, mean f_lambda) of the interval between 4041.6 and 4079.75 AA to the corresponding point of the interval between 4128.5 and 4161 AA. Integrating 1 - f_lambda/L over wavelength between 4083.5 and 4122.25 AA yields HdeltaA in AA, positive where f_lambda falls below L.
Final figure -1.2 AA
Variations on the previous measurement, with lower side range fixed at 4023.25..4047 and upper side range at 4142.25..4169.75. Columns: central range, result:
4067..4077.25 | 0.49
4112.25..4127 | -0.43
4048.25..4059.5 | 0.18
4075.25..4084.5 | 0.09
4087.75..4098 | -0.55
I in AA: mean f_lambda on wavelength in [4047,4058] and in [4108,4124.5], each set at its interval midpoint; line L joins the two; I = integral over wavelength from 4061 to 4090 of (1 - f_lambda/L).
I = 0.5 AA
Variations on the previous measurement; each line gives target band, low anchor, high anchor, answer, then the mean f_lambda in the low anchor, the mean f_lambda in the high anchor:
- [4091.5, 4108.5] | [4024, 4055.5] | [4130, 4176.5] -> 0.49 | 13.2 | 14.3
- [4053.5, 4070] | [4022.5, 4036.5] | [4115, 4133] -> 1.11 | 13.6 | 14.4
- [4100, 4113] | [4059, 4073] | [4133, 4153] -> 0.29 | 12.8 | 14.2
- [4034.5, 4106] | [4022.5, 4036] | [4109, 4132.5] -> 3.07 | 13.5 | 14.4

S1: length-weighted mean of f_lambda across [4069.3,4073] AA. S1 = 12.9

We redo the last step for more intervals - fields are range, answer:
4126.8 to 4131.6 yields 14.1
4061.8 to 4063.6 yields 12.6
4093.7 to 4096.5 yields 14.4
